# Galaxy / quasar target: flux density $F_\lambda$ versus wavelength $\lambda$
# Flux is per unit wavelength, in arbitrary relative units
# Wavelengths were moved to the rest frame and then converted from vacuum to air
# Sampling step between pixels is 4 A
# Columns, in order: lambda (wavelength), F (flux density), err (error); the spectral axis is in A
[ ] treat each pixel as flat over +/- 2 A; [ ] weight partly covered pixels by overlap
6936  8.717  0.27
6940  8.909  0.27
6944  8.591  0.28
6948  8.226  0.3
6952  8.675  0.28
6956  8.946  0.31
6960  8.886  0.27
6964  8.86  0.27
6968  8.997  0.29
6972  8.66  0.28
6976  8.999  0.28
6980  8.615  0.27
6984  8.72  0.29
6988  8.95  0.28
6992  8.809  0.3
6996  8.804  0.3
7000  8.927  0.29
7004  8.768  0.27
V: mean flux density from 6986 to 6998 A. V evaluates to 8.85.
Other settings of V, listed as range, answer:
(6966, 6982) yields 8.82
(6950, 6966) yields 8.84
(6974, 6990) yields 8.82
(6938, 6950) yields 8.58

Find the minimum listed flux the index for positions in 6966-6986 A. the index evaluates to 8.615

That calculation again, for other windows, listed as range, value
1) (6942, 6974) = 8.226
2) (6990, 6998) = 8.804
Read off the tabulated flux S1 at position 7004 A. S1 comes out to 8.768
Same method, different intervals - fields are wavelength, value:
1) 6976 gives 8.999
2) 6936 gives 8.717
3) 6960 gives 8.886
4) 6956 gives 8.946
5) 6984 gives 8.72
